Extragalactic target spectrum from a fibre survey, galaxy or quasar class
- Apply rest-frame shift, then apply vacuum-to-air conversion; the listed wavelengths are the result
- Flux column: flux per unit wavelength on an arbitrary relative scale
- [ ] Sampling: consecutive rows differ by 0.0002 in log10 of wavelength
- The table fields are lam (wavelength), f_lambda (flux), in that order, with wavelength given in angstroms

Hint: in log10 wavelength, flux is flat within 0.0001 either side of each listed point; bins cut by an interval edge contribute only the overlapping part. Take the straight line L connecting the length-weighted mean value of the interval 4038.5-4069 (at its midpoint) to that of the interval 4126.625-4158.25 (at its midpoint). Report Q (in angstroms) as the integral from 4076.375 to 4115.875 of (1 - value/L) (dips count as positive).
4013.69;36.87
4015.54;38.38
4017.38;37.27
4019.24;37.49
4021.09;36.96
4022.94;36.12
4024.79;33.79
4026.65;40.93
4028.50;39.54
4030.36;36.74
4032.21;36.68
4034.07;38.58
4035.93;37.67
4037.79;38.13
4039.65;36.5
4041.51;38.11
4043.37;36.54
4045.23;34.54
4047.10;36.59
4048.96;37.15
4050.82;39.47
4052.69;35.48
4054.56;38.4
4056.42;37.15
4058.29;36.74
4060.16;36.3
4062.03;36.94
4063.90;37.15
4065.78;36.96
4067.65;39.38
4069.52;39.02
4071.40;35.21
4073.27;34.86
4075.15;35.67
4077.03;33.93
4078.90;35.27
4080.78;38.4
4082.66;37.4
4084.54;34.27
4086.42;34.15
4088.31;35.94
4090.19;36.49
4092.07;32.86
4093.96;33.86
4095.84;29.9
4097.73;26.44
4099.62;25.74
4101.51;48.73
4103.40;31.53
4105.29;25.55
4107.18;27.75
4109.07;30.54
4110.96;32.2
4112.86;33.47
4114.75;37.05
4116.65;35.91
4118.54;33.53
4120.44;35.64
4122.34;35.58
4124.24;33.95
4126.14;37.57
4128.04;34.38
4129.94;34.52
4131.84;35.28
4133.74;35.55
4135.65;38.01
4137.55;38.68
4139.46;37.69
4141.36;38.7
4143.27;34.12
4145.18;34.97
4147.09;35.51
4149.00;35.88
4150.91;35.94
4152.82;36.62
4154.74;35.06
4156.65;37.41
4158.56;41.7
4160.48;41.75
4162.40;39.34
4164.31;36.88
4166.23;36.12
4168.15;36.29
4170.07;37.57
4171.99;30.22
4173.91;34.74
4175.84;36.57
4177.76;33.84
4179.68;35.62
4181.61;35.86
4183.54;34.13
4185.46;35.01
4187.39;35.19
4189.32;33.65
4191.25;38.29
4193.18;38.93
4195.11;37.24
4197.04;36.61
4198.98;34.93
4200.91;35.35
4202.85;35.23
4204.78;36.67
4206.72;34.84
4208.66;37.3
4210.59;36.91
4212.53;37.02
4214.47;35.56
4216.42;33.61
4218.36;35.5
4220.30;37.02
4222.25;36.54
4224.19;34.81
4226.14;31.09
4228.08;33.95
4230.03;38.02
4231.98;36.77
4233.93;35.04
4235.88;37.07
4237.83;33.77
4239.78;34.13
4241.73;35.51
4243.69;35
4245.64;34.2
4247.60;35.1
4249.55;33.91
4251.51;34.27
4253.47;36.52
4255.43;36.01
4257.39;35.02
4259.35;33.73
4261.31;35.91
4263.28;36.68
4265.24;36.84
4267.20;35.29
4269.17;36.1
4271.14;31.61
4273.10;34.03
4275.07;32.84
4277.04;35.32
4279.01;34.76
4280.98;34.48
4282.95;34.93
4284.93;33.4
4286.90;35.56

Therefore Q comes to 3.6 angstroms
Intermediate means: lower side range 37.1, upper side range 36.3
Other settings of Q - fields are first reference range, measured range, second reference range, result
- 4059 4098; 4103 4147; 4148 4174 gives 2.1 angstroms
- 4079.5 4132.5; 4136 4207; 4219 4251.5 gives -3.8 angstroms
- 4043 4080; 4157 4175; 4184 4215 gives -0.4 angstroms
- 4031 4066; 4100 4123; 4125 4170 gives 2.0 angstroms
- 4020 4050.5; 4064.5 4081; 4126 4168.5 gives 0.3 angstroms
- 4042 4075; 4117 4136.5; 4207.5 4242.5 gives 0.5 angstroms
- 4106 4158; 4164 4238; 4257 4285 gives -1.3 angstroms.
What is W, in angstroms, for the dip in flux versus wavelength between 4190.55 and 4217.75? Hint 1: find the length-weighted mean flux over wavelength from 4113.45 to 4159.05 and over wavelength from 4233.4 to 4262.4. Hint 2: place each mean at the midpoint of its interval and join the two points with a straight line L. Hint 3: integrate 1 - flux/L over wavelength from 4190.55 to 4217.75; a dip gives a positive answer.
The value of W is -0.6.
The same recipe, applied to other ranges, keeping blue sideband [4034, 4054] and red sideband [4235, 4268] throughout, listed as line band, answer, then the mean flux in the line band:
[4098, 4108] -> 1.4 angstroms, 31.5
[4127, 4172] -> -0.7 angstroms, 36.7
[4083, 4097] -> 1.0 angstroms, 34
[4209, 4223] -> -0.2 angstroms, 36.1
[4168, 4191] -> 0.6 angstroms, 34.9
